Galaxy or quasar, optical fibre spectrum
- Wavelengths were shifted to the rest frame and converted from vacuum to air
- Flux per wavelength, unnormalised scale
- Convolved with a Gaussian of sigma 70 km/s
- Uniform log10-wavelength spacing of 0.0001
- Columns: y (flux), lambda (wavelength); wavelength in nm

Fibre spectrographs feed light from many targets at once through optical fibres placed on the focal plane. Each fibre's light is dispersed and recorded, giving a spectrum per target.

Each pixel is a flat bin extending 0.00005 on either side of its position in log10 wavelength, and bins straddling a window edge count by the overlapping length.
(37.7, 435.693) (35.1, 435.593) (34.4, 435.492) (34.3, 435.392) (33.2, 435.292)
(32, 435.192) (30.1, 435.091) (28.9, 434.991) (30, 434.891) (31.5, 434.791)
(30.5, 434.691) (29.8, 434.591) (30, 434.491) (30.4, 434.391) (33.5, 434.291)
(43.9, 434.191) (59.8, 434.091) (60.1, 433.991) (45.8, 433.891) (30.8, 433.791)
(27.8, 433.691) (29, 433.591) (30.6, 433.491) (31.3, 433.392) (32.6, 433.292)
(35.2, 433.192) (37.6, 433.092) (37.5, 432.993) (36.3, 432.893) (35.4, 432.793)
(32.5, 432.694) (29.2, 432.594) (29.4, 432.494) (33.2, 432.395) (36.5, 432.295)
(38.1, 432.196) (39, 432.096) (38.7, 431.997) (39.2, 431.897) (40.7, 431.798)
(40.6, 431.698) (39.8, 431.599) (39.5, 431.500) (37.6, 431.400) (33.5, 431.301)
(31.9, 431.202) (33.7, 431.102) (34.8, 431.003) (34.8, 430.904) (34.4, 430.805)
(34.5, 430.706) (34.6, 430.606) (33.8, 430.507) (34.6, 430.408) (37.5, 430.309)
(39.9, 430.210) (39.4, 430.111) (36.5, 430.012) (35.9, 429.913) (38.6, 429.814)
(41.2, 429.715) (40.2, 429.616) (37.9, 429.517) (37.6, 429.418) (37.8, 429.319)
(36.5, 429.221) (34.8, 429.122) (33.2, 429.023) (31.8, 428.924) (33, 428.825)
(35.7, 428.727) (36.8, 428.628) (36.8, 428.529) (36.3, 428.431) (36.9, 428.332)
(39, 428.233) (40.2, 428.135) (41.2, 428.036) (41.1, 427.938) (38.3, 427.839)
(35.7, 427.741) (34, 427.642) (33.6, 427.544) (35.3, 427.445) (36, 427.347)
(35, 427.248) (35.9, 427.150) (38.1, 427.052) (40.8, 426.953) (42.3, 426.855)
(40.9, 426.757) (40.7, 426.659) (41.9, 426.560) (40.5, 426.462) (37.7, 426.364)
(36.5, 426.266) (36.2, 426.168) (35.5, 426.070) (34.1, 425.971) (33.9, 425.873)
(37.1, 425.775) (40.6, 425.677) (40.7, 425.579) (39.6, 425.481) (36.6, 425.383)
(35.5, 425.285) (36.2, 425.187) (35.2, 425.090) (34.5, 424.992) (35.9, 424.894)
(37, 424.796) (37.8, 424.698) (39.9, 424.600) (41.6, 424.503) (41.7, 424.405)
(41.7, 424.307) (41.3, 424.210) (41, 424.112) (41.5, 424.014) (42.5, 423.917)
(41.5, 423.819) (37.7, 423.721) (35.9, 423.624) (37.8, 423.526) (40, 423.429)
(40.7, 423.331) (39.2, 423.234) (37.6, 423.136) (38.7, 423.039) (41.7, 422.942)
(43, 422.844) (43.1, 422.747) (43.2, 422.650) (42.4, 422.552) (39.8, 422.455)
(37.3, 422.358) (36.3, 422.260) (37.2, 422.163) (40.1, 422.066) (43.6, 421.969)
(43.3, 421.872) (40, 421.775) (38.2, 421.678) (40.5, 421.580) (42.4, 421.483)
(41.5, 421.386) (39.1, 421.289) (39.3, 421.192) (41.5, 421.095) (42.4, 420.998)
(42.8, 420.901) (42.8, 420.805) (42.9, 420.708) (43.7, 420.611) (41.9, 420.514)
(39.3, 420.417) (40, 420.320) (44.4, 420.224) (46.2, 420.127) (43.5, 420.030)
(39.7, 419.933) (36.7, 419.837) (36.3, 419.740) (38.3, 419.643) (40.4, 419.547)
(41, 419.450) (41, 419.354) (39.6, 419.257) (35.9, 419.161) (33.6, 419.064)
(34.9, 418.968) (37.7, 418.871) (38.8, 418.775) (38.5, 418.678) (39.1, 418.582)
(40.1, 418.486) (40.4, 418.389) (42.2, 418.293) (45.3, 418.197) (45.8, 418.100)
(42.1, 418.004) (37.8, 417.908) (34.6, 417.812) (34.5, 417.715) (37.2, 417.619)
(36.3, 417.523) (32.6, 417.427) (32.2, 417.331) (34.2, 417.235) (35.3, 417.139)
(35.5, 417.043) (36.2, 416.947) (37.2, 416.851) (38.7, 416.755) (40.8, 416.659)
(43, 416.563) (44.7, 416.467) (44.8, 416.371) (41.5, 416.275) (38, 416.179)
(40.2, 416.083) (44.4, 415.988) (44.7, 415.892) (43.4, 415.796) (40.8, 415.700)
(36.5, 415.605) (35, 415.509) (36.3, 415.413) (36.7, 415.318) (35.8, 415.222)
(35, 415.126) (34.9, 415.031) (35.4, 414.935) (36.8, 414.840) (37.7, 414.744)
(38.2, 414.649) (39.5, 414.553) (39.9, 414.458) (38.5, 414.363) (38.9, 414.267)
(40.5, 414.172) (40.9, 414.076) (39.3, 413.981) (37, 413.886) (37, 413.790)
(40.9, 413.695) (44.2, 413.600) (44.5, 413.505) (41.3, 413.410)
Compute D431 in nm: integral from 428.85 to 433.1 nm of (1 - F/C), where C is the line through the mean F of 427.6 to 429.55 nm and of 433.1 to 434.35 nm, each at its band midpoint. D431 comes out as 0.13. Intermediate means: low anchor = 36.7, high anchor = 38.3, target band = 36.3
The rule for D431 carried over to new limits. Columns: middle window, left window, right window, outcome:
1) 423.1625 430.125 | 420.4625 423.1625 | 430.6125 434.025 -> 0.123 nm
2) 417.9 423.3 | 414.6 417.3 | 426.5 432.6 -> -0.346 nm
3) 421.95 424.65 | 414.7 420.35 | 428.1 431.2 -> -0.188 nm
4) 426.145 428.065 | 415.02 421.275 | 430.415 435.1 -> -0.055 nm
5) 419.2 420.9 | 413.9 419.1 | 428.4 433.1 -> -0.138 nm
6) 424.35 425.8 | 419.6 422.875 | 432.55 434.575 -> 0.055 nm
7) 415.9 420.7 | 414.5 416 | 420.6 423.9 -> -0.034 nm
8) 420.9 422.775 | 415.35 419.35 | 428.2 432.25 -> -0.125 nm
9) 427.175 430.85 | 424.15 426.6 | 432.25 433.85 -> -0.114 nm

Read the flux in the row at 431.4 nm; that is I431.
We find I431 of 37.6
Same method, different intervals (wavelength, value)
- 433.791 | 30.8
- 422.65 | 43.2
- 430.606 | 34.6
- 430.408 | 34.6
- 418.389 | 40.4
